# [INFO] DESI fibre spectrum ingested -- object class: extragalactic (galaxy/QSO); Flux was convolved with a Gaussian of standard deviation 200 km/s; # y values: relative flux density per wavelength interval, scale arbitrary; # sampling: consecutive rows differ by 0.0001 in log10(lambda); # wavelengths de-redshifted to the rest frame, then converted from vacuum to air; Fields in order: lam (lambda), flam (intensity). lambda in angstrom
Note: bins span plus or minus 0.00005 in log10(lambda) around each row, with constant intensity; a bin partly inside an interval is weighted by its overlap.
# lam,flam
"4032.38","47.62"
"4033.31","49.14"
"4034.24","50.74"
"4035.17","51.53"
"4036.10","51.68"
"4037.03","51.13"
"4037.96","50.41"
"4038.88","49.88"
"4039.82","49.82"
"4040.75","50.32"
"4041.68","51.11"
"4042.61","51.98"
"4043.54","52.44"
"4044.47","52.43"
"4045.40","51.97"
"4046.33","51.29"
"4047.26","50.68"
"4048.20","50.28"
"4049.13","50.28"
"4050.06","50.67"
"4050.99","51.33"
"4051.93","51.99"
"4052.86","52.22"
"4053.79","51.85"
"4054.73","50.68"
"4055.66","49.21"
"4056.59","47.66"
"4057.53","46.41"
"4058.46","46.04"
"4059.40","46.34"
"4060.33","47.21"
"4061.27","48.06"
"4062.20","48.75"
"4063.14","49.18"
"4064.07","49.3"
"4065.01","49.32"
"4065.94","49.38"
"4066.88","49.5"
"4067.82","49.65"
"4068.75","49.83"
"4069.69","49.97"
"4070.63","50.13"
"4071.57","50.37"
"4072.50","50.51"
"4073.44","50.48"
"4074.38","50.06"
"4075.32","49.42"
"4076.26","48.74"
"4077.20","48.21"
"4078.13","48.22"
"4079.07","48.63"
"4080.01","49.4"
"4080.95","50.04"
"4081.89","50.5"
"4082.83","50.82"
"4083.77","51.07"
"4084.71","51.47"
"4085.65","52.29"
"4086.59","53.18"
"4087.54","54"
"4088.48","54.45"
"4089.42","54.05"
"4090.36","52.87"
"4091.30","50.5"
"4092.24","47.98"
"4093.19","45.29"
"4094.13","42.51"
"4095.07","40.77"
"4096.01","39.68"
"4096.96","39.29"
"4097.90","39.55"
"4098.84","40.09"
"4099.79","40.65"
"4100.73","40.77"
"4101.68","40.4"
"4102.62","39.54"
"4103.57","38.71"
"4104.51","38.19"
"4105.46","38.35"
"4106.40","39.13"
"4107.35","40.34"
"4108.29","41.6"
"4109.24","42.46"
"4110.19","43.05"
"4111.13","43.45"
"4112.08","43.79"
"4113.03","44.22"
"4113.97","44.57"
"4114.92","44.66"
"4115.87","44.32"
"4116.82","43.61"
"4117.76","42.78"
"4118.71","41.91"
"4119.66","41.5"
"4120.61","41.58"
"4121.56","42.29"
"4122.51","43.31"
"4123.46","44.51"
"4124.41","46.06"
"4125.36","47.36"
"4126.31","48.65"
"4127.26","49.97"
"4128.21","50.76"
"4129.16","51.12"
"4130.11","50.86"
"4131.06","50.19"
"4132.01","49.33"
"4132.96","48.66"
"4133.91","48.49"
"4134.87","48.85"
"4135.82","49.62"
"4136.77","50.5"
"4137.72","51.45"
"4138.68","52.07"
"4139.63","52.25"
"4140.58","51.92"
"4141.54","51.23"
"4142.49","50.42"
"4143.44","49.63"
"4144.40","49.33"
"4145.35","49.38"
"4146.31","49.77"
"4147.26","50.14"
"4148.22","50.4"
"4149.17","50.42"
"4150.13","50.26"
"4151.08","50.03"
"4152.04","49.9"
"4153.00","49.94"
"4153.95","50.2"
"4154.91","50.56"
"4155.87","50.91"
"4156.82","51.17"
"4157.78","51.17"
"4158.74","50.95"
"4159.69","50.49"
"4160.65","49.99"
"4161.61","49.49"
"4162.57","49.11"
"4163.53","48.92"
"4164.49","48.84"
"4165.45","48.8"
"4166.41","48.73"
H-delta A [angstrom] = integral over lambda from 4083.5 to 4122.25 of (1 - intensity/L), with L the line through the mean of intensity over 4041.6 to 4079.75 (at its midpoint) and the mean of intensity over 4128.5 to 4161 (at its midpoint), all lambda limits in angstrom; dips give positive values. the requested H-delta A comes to 4.6 angstrom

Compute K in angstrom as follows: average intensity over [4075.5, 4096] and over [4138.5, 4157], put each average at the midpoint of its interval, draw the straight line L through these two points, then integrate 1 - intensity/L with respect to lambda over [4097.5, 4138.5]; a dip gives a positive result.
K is 4.5 angstrom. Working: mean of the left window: 49.5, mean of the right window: 50.5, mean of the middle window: 44.5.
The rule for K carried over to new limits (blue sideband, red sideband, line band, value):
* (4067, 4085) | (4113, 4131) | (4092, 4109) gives 2.5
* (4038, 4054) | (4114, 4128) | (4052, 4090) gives -0.8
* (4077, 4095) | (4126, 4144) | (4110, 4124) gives 1.9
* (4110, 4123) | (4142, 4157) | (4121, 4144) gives -1.2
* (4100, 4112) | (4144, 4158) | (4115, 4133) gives -0.7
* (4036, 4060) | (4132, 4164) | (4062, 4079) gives 0.3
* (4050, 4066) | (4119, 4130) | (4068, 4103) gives 0.2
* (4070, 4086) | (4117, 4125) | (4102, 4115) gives 1.0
